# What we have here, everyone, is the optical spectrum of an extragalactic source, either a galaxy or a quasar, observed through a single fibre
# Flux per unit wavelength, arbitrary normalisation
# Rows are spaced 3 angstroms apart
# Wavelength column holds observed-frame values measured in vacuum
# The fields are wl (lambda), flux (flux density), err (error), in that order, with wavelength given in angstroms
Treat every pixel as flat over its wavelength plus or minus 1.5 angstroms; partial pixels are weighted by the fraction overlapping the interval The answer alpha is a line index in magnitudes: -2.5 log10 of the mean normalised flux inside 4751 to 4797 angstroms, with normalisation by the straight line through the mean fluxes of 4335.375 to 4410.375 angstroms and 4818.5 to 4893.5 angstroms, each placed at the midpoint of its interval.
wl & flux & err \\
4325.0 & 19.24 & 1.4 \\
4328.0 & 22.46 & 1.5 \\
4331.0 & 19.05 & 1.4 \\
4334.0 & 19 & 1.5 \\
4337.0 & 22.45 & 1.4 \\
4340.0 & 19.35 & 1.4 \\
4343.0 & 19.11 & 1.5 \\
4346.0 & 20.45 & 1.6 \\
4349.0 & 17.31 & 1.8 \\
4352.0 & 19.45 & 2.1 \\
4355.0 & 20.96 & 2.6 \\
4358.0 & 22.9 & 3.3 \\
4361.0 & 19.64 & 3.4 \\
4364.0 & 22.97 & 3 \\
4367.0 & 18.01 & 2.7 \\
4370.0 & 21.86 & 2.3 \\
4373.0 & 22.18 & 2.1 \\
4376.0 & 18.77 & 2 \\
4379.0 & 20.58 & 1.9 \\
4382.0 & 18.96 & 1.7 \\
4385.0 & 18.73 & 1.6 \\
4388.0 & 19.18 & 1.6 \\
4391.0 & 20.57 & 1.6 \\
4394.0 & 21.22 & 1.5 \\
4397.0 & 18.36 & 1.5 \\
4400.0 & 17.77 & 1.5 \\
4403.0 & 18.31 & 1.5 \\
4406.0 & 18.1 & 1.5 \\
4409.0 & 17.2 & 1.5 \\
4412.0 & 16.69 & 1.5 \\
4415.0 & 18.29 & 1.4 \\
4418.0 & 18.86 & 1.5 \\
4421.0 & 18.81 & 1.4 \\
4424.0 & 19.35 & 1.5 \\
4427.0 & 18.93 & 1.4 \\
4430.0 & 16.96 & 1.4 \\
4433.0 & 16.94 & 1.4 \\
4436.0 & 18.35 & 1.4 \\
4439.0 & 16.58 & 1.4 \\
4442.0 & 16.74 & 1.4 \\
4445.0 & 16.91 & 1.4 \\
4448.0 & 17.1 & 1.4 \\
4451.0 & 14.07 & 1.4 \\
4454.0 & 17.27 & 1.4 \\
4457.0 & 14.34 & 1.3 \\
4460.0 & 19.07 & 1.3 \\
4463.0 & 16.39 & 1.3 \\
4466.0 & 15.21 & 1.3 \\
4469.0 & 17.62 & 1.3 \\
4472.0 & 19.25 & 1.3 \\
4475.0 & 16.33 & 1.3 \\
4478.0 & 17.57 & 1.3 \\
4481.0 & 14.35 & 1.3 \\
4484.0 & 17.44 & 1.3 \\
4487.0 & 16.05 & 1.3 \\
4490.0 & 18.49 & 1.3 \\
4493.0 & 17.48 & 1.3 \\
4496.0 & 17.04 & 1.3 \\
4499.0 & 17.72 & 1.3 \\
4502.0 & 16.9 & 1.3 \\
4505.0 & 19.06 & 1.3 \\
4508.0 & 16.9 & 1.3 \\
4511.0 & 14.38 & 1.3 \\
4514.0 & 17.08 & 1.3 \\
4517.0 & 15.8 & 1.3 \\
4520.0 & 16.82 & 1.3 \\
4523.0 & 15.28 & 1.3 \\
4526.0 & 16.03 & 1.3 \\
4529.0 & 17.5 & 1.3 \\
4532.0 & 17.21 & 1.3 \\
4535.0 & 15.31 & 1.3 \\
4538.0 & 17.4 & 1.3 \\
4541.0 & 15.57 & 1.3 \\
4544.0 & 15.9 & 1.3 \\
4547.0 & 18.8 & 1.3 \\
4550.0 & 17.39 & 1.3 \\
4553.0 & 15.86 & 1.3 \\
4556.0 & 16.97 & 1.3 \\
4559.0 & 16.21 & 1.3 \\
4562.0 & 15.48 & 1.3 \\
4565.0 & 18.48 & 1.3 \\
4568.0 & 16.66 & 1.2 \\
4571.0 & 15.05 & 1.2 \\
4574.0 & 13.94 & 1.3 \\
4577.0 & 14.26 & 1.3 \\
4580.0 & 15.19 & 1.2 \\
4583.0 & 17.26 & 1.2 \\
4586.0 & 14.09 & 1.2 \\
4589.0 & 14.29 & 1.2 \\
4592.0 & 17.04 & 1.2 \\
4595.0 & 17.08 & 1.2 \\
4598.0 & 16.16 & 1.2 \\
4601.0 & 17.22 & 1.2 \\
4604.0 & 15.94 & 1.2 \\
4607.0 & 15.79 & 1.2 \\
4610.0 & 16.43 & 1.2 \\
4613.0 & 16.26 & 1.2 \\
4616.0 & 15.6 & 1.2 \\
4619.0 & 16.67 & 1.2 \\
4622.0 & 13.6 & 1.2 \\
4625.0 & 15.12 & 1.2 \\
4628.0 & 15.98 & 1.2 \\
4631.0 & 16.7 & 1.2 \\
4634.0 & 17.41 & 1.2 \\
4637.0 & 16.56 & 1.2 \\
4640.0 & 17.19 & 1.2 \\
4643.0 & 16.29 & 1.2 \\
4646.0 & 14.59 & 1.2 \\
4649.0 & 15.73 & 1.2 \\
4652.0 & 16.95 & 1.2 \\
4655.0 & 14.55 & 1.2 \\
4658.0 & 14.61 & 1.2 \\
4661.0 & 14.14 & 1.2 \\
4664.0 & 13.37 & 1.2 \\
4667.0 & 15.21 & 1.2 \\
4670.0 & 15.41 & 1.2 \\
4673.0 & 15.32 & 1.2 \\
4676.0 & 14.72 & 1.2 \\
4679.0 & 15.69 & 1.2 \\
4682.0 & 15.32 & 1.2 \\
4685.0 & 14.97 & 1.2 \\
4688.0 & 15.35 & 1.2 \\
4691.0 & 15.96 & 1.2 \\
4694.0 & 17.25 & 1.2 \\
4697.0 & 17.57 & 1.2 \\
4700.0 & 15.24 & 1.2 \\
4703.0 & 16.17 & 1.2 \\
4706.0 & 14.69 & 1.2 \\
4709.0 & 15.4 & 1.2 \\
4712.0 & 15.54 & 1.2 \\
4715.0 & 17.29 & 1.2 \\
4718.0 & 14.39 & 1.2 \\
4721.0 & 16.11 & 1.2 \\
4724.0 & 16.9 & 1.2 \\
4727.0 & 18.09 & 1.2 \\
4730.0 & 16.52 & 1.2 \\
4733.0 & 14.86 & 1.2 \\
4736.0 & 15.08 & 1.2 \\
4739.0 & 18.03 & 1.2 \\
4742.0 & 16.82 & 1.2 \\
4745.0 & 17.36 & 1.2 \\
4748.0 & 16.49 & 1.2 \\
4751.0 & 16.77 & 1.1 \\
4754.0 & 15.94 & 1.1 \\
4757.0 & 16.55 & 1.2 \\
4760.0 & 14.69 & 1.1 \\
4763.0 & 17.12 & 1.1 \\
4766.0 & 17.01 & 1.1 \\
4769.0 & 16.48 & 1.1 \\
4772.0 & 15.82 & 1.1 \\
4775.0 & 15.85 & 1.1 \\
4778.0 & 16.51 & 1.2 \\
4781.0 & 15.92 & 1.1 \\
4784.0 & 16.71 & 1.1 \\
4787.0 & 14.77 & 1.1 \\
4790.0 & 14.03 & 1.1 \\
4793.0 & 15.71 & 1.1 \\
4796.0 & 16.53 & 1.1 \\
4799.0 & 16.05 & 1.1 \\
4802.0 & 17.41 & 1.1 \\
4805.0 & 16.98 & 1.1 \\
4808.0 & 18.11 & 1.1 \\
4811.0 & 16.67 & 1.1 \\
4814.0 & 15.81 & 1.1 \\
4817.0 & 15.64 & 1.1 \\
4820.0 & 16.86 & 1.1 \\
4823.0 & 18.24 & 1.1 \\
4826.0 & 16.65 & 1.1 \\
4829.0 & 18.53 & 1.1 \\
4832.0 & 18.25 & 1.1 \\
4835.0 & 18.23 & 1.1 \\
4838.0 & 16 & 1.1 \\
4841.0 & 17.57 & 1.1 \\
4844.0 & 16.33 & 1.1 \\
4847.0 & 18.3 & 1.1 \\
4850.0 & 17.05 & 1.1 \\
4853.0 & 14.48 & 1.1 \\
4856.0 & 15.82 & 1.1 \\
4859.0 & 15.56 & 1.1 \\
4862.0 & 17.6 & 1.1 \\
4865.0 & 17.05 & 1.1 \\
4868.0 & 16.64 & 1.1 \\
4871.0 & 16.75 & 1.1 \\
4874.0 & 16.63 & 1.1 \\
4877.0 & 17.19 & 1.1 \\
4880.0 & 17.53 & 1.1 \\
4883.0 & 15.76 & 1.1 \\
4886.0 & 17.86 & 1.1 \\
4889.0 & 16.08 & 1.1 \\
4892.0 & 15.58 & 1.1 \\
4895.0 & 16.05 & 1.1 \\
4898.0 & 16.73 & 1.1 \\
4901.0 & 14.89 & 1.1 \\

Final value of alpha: 0.09 mag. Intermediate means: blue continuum 19.8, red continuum 16.9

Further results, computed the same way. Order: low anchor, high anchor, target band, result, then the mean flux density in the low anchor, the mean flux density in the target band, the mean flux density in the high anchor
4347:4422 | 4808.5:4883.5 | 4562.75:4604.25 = 0.15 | 19.4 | 15.9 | 16.9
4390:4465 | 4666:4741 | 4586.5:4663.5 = 0.04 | 17.7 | 15.9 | 15.9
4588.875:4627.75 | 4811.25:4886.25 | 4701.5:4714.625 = 0.05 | 16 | 15.6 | 16.9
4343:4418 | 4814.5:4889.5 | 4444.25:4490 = 0.14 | 19.5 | 16.7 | 16.9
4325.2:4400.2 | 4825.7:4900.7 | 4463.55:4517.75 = 0.14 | 20.1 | 16.9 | 16.8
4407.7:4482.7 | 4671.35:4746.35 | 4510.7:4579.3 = 0.03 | 17.2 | 16.3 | 16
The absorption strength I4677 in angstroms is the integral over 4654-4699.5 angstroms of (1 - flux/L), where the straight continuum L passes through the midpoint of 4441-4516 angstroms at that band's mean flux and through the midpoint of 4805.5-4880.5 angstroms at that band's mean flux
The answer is 4.3 angstroms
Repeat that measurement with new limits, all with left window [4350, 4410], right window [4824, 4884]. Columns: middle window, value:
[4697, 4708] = 1.3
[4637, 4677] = 6.2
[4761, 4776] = 0.9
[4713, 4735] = 1.8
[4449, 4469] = 3.2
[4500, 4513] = 1.5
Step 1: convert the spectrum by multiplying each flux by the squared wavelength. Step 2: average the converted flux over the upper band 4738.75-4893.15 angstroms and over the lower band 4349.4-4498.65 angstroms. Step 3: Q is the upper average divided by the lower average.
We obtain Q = 1.08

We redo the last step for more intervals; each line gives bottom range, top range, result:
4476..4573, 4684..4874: 1.10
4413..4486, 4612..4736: 1.01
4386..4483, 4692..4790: 1.05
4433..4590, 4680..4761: 1.07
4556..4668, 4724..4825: 1.12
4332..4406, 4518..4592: 0.88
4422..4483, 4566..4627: 0.99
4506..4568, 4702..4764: 1.07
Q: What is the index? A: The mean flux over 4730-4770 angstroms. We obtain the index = 16.4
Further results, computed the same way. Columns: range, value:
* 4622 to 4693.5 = 15.5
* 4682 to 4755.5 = 16.2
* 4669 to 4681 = 15.3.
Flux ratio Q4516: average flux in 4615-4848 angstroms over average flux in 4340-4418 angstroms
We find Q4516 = 0.83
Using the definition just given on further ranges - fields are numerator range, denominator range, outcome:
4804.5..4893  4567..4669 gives 1.08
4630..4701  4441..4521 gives 0.93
